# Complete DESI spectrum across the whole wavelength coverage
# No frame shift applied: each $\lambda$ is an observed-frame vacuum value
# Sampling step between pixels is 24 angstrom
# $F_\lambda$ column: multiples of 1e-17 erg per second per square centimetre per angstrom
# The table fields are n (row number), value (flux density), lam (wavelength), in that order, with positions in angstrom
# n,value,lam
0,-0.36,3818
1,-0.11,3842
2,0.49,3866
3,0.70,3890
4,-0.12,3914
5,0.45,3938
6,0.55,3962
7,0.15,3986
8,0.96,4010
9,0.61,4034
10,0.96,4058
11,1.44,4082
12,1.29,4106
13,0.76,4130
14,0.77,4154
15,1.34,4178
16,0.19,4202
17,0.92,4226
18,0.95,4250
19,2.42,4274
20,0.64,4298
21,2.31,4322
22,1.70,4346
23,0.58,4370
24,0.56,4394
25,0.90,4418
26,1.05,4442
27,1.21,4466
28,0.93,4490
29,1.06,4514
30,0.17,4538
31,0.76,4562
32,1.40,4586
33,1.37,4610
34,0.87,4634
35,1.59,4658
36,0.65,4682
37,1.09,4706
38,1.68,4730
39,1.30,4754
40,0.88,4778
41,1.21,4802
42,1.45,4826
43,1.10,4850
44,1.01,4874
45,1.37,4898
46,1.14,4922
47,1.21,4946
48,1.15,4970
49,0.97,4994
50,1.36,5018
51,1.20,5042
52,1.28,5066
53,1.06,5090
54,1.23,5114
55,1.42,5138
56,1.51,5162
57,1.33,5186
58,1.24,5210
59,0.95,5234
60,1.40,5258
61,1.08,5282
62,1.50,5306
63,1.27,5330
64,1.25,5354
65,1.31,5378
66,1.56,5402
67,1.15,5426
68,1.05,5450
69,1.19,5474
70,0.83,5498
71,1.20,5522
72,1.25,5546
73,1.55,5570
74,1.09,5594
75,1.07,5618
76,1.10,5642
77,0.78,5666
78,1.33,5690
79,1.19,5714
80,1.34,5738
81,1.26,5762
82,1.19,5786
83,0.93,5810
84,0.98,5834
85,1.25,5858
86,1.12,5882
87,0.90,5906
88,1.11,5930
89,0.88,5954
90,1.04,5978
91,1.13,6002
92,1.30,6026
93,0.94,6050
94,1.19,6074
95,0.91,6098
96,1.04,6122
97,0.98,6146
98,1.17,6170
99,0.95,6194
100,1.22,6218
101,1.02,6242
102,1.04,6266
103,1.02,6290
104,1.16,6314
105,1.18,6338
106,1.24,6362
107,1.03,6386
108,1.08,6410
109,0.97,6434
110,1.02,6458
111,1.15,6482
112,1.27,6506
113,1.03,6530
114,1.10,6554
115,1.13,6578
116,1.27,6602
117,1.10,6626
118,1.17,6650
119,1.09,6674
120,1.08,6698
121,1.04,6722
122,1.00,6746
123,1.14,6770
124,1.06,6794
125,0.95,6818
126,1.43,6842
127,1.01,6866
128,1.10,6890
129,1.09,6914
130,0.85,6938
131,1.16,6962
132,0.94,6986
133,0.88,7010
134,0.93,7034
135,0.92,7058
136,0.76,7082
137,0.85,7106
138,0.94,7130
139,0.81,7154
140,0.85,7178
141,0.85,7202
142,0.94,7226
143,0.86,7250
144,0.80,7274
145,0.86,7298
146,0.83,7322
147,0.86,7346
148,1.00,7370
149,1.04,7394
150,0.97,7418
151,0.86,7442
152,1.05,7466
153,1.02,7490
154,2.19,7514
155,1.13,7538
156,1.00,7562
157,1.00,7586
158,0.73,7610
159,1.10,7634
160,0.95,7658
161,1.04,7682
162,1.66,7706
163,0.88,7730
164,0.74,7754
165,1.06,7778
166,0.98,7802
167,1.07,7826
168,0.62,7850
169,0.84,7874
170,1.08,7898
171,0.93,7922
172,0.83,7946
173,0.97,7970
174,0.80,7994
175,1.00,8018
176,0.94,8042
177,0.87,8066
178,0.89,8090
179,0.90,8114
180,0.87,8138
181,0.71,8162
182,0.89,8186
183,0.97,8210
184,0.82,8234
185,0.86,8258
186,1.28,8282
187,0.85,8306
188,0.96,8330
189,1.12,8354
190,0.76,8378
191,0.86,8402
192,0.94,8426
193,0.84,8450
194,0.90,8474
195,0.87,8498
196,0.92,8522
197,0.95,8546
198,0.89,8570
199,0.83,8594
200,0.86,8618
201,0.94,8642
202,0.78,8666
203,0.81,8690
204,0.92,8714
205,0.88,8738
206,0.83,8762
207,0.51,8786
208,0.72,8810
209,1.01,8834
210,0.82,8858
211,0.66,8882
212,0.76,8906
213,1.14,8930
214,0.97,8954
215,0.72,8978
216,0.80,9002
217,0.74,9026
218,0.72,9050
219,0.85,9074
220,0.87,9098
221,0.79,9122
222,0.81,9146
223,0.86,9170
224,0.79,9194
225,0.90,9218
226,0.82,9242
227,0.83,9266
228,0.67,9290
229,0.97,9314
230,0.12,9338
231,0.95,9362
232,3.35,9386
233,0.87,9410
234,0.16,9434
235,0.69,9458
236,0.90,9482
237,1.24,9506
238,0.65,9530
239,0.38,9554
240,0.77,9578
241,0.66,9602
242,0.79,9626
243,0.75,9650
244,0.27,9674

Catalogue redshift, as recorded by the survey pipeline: 0.15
